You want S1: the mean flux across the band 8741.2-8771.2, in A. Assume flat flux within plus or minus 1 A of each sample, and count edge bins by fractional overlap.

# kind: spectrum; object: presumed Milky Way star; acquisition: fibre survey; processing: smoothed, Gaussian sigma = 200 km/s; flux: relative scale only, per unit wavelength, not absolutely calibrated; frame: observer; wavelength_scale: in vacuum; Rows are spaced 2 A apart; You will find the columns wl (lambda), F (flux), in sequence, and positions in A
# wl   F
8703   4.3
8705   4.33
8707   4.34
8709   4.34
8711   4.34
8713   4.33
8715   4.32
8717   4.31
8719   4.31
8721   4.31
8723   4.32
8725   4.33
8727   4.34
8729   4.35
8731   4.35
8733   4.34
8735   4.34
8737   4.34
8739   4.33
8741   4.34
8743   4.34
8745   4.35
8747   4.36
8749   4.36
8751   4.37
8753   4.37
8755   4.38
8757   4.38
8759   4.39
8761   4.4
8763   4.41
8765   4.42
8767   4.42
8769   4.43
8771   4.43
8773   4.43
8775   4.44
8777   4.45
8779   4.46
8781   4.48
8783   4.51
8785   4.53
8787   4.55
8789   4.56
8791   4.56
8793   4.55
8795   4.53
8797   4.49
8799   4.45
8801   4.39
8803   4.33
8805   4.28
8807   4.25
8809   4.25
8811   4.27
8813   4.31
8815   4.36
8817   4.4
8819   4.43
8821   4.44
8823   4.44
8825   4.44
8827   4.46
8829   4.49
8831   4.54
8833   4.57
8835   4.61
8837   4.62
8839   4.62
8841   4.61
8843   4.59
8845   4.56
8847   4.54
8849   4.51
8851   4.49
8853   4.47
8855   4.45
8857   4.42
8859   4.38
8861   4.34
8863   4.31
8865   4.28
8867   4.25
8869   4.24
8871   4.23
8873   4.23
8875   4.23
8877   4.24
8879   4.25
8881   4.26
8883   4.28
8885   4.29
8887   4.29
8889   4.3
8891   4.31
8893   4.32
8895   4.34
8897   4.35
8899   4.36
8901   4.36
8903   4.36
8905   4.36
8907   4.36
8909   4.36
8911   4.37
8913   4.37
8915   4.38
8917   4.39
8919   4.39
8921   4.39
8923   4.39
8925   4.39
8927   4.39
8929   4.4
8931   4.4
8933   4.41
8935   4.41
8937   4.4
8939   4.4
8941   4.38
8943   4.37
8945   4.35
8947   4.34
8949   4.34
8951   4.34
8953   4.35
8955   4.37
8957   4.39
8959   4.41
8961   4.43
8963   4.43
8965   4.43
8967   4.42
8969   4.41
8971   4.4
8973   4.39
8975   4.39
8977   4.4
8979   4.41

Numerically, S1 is 4.38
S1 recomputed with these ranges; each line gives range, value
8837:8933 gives 4.37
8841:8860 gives 4.5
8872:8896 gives 4.28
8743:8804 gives 4.44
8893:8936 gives 4.38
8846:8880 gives 4.34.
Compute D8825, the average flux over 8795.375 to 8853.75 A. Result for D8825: 4.46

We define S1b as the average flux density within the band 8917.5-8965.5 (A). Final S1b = 4.39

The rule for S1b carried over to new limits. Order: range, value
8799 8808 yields 4.33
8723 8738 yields 4.34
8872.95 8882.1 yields 4.24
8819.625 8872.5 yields 4.46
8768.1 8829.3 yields 4.43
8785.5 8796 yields 4.55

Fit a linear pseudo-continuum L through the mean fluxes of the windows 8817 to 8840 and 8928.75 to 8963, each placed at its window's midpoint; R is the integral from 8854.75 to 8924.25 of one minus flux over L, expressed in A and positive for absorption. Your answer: 1.8 A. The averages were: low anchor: 4.51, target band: 4.33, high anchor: 4.38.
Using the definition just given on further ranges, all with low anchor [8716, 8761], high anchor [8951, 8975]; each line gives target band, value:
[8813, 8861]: -1.3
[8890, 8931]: 0.2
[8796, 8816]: 0.1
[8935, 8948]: 0.1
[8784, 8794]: -0.4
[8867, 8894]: 0.7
